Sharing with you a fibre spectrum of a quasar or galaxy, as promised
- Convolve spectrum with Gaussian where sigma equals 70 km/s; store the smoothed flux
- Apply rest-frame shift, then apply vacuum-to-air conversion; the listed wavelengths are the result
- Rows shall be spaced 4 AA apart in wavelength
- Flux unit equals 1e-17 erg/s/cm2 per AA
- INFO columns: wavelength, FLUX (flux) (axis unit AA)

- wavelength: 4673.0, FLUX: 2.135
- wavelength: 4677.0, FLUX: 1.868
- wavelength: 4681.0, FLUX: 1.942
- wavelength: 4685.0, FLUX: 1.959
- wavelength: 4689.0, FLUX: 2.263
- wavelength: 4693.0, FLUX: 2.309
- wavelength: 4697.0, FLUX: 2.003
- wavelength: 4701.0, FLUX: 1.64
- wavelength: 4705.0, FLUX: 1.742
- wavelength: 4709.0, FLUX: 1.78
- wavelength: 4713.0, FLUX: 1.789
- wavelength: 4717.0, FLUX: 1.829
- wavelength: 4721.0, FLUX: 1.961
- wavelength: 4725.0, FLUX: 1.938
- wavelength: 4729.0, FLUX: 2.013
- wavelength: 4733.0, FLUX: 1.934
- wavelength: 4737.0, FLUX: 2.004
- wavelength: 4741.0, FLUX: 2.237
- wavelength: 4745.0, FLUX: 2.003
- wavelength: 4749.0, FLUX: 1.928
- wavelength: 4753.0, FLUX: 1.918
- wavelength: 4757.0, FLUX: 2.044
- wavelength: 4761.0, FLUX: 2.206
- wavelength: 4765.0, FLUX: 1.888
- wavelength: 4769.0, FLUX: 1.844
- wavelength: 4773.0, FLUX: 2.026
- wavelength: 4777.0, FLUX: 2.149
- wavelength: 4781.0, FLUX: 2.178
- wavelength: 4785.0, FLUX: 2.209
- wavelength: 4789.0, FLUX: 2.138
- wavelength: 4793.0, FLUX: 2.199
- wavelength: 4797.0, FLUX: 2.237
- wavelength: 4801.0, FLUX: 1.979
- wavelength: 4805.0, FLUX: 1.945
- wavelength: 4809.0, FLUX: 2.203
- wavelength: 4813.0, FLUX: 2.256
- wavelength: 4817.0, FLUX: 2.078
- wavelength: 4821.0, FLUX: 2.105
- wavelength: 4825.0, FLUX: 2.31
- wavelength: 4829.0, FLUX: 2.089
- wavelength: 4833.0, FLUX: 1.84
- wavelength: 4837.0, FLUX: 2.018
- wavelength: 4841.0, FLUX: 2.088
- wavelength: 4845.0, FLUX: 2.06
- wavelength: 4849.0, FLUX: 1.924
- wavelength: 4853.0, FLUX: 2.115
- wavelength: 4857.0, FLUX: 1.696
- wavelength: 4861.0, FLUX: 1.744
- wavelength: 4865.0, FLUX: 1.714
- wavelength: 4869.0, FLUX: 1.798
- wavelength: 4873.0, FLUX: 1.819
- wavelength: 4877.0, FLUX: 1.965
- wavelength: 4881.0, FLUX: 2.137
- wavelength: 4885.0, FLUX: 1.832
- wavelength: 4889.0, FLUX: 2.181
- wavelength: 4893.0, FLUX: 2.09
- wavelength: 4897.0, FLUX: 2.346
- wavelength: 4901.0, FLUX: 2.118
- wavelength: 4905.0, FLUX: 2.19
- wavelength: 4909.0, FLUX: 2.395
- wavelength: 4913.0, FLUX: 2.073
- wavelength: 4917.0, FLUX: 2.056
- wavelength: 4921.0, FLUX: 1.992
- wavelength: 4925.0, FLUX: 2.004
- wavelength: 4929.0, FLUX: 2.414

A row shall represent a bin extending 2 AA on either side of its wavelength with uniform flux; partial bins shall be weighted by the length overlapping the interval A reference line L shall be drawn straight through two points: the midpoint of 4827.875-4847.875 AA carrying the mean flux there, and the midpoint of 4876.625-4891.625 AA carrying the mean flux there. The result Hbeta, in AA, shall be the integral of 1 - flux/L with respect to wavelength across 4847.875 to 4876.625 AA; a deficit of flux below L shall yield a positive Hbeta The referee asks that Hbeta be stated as 2.7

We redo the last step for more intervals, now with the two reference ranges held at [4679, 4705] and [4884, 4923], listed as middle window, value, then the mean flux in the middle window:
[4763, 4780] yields 0.5 AA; 1.99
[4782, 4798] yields -1.0 AA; 2.19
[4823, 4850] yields 0.5 AA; 2.05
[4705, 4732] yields 1.9 AA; 1.88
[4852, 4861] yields 1.1 AA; 1.85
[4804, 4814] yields -0.3 AA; 2.14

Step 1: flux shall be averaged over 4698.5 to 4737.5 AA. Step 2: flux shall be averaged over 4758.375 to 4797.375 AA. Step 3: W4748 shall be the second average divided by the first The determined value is 1.13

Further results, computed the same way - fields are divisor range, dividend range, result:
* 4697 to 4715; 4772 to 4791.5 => 1.22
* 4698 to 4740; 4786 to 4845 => 1.12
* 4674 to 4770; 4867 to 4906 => 1.04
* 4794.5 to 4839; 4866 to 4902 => 0.96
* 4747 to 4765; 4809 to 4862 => 1.01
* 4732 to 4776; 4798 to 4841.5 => 1.04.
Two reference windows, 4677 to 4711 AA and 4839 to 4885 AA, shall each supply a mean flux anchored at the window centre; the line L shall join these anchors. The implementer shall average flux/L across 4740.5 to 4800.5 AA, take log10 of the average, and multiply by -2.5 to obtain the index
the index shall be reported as -0.08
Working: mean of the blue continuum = 1.95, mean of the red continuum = 1.91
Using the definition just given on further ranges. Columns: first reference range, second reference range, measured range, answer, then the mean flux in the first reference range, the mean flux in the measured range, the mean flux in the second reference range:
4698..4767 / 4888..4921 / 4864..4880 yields 0.15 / 1.93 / 1.85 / 2.17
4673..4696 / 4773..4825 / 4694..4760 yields 0.09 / 2.07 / 1.93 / 2.14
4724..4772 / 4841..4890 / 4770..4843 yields -0.08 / 2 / 2.11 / 1.92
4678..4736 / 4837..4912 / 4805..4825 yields -0.09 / 1.94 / 2.15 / 2.01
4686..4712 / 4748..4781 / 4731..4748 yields -0.03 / 1.95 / 2.04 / 2.01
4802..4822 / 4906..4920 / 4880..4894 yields 0.05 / 2.11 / 2.05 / 2.16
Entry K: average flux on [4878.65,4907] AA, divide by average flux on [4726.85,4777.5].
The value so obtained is 1.1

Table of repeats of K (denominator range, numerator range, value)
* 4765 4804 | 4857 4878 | 0.86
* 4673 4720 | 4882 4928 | 1.10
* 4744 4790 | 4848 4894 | 0.94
